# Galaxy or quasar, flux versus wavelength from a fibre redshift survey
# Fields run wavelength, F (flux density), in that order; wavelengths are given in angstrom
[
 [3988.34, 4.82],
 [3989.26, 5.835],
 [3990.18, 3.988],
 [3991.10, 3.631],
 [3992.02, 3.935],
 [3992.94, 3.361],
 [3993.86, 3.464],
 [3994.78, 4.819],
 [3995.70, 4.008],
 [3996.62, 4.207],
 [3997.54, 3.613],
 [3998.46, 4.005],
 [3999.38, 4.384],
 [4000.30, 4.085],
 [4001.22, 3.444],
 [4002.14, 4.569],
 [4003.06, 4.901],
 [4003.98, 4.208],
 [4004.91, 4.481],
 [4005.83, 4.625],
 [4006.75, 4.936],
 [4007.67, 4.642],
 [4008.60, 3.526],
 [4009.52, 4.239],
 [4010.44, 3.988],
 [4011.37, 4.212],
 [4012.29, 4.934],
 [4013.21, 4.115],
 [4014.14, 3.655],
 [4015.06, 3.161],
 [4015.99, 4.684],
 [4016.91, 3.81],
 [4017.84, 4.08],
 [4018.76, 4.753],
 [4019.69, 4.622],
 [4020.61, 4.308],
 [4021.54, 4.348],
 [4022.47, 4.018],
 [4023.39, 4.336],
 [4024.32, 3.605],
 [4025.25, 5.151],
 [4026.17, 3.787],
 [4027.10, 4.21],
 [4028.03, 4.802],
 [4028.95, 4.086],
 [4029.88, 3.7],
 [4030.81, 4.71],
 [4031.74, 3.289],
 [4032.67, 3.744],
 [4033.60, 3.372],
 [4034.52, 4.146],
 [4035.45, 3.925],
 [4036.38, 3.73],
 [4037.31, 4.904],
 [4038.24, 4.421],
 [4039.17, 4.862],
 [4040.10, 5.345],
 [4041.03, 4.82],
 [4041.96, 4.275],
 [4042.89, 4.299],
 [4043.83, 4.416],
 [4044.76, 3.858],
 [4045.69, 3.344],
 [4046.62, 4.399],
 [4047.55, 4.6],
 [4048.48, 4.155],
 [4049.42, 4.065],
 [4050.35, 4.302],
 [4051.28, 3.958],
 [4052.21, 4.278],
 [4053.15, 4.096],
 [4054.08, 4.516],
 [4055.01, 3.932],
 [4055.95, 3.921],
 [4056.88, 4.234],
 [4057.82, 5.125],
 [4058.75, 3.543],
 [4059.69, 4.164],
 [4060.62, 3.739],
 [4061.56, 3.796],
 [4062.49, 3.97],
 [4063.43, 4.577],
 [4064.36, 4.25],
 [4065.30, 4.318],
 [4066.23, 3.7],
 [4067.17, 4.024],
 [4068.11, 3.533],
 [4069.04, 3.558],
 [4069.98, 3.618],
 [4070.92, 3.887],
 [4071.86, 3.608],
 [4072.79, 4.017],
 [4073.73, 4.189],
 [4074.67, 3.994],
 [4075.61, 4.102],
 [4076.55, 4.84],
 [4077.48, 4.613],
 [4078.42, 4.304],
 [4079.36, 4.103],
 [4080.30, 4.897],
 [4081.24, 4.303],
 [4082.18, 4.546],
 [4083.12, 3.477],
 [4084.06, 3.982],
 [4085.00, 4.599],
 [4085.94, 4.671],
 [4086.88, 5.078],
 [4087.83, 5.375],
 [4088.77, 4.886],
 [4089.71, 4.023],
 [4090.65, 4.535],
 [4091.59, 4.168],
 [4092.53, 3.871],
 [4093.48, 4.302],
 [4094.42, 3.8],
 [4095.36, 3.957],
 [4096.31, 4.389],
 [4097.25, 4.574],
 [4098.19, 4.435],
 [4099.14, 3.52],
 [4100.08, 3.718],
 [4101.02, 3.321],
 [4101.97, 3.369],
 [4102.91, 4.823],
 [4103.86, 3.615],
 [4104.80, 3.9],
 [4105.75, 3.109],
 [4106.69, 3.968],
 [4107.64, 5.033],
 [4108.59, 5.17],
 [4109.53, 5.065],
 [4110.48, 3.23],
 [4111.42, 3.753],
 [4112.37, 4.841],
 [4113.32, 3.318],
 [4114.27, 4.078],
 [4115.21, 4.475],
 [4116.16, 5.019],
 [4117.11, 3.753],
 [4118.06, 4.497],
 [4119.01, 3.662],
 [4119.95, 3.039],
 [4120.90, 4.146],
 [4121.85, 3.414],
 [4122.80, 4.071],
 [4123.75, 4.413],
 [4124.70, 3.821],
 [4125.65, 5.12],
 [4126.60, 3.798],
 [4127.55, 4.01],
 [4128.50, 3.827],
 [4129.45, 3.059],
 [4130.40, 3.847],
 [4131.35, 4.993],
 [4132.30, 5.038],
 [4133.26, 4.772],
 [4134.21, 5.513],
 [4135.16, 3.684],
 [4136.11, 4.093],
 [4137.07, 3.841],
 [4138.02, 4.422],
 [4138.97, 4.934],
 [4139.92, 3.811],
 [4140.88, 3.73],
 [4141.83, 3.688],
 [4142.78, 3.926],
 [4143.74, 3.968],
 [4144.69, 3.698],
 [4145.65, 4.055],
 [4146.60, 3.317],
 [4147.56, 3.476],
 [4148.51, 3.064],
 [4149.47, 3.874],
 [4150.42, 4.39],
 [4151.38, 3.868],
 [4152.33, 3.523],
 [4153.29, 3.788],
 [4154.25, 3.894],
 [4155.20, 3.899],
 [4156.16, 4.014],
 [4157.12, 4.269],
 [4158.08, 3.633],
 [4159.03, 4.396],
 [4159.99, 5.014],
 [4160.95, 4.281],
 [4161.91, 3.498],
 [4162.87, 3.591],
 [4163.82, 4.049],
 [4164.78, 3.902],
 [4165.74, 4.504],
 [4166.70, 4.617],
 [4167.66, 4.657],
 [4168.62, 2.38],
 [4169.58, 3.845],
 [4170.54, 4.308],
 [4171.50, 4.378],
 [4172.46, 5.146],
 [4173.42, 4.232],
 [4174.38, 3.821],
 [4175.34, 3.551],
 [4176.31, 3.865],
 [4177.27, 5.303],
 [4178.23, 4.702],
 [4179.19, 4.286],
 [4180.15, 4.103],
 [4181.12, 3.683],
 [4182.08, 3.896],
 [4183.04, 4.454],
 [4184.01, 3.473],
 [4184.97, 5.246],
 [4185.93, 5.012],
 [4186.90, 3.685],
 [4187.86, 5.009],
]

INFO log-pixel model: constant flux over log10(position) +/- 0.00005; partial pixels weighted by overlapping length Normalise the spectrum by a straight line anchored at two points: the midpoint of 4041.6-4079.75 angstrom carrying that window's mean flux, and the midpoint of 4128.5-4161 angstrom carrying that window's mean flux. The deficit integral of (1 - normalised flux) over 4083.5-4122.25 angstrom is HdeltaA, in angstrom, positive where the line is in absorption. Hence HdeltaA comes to -0.8 angstrom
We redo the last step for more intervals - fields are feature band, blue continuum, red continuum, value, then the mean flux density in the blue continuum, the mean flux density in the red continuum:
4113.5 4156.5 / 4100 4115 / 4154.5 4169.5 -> 0.1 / 4.04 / 4.04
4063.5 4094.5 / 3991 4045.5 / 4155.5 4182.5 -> -0.4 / 4.2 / 4.14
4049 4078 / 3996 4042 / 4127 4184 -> 0.7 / 4.24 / 4.07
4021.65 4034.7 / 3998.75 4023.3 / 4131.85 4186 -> 0.5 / 4.26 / 4.1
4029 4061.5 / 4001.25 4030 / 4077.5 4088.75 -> 1.5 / 4.27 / 4.5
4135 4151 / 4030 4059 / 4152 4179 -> 1.0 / 4.21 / 4.11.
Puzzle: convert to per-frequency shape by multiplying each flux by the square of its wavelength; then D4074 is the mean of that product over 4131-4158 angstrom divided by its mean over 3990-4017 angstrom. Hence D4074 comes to 1.05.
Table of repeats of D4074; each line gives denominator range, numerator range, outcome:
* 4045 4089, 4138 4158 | 0.96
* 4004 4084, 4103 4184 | 1.02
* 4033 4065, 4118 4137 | 1.02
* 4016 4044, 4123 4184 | 1.02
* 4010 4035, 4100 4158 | 1.03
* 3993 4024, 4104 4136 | 1.05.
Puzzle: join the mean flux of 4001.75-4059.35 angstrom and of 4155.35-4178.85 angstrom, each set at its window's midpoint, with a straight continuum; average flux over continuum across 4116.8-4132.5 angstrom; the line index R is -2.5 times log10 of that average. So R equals 0.04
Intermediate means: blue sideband 4.24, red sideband 4.16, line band 4.02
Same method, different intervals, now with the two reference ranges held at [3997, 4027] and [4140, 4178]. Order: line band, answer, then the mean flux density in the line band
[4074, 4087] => -0.066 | 4.37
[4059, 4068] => 0.031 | 4.02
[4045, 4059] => -0.002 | 4.17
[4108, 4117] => -0.065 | 4.31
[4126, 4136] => -0.060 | 4.26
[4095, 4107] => 0.050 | 3.9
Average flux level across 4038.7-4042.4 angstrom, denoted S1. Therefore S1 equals 4.83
